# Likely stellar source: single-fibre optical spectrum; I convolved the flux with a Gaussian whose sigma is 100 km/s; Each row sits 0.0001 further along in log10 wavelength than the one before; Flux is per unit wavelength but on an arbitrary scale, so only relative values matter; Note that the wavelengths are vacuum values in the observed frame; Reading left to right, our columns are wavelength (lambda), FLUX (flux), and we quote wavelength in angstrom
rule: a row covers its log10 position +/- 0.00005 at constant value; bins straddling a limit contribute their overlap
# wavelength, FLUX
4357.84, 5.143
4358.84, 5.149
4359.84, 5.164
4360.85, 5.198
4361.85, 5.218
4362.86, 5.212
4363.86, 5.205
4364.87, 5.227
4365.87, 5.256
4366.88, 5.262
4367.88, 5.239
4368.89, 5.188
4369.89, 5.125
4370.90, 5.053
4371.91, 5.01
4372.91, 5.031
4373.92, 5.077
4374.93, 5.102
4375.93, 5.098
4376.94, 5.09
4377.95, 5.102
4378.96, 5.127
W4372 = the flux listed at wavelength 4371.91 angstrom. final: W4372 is 5.01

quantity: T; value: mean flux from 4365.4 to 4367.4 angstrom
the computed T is 5.26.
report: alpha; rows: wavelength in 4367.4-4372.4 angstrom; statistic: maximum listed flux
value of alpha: 5.239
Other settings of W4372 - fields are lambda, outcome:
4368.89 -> 5.188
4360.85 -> 5.198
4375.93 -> 5.098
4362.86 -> 5.212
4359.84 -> 5.164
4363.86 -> 5.205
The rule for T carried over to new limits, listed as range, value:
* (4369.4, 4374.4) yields 5.06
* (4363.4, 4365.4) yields 5.22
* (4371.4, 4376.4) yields 5.07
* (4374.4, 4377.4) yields 5.1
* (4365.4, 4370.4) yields 5.21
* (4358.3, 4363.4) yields 5.19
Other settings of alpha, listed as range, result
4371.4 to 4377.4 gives 5.102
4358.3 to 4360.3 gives 5.164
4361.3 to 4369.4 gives 5.262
